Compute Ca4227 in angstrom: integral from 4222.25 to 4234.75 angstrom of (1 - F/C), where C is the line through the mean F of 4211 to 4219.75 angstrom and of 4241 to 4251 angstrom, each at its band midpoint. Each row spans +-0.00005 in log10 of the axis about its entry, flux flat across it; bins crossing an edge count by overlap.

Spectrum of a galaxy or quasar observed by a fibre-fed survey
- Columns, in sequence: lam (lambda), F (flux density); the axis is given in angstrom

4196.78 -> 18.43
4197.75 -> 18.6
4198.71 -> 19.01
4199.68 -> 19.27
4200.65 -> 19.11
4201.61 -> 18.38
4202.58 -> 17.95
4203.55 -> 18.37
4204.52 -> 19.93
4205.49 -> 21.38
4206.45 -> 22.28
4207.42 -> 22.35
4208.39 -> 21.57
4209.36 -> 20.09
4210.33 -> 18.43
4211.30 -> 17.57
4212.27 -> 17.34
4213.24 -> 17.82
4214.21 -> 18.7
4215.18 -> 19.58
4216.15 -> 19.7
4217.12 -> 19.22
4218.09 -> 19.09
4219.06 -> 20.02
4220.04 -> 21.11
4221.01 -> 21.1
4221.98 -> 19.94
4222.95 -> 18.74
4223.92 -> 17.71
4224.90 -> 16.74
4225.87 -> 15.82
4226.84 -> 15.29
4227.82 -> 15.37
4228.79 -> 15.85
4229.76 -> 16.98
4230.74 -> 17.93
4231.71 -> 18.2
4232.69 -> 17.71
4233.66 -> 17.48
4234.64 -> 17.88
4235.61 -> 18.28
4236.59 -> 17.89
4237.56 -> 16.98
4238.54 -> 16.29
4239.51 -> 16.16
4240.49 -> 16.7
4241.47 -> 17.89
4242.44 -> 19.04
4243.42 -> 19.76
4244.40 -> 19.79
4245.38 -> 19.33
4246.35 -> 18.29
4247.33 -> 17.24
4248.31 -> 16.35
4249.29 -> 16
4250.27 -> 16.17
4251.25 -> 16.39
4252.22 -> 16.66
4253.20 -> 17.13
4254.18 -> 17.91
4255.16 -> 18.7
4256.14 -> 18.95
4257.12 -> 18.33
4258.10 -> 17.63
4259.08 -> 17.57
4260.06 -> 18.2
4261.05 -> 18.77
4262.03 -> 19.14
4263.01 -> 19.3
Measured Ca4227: 0.9 angstrom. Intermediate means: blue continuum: 18.9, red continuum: 17.9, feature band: 17.1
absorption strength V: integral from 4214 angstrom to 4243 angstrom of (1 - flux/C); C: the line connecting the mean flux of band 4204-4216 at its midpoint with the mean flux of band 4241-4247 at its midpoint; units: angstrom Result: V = 2.0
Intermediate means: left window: 19.7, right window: 19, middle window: 18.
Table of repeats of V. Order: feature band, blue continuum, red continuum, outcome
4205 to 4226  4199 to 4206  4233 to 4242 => -1.0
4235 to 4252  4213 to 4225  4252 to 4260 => 0.8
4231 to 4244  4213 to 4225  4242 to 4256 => 0.4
